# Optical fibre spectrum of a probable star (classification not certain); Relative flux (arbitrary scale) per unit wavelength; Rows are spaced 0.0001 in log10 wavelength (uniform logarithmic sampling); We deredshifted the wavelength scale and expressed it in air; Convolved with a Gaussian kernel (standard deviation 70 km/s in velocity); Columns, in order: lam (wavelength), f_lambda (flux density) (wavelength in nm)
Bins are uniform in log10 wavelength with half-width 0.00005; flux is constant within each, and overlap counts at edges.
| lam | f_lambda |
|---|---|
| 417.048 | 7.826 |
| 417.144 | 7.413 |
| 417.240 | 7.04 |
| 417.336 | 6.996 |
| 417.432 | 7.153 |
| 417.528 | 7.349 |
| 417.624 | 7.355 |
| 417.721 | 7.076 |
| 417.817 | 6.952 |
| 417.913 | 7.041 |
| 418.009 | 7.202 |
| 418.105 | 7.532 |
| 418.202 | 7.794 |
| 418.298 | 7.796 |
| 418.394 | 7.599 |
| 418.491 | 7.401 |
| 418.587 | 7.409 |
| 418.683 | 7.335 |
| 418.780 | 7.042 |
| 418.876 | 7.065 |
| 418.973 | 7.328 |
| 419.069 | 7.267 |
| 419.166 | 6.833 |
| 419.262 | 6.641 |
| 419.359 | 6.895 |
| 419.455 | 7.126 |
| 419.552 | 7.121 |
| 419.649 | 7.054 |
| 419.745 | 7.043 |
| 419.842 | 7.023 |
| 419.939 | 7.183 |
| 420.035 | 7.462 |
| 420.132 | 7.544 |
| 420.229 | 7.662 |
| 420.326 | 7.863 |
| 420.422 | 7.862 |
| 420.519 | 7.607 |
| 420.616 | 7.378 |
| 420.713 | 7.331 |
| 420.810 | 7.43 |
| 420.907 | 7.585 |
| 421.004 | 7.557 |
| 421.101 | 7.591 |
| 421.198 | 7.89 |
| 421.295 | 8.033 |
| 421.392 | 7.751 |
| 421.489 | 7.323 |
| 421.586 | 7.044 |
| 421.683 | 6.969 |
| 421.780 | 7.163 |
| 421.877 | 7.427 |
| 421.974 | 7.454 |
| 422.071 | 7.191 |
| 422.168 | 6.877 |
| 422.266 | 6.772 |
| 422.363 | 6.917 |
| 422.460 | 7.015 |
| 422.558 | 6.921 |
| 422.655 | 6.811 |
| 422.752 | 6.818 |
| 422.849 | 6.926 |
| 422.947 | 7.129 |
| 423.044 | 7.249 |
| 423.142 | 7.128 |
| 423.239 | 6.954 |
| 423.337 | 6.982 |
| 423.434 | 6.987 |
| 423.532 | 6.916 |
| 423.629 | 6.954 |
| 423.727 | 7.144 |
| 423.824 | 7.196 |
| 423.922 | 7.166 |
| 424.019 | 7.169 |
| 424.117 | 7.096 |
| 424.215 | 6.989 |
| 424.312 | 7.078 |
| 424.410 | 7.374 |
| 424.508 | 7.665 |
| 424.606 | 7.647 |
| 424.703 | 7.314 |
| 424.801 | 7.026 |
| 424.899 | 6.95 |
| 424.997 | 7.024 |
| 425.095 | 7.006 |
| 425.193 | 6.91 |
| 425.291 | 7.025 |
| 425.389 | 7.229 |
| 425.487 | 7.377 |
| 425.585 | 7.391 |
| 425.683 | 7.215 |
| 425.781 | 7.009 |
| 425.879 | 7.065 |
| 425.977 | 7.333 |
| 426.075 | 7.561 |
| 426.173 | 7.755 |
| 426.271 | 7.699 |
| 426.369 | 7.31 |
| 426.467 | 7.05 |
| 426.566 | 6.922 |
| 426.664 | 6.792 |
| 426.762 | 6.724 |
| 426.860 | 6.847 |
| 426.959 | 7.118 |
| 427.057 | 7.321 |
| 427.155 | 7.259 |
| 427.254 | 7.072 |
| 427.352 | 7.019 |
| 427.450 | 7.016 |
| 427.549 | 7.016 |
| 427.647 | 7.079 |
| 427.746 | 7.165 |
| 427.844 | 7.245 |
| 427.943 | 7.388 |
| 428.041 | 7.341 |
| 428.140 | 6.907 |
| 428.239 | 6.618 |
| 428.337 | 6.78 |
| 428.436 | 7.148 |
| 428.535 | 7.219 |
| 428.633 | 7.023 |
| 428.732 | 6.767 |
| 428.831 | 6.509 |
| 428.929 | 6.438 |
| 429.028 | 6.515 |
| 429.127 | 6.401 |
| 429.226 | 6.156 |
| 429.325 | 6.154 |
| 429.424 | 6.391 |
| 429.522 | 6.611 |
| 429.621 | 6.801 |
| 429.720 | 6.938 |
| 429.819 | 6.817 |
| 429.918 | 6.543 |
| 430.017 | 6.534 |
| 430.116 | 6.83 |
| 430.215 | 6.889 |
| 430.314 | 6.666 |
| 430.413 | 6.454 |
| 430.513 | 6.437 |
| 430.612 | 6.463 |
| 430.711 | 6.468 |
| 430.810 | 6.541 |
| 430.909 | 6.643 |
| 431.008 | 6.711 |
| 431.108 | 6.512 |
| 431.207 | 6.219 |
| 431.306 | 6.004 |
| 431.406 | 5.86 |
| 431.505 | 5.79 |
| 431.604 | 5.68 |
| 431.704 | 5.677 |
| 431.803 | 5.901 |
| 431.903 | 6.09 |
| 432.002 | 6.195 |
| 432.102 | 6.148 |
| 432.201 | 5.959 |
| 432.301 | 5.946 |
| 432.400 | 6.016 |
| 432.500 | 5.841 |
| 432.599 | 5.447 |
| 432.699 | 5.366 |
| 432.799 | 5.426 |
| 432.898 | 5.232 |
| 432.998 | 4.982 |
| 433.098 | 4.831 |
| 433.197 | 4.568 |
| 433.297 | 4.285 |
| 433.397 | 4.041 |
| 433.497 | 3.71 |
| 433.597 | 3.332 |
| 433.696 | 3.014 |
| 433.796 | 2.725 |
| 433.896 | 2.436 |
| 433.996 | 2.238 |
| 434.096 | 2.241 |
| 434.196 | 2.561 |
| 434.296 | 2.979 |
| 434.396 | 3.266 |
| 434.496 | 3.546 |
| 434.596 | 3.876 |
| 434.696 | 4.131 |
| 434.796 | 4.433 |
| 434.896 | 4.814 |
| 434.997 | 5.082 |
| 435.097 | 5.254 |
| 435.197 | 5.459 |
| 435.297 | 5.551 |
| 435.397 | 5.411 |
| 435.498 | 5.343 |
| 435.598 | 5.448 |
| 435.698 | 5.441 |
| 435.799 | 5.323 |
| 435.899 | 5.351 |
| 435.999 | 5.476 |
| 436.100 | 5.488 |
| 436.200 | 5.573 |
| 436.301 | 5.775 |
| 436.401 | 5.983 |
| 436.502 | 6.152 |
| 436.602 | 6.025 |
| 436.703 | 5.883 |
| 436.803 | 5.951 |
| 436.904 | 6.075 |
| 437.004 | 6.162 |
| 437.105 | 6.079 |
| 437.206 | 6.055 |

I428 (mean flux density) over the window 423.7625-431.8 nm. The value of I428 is 6.87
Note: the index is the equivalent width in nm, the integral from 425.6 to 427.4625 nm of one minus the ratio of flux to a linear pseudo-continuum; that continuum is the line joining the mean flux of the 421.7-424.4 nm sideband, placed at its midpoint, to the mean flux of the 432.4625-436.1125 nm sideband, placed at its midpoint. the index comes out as -0.28 nm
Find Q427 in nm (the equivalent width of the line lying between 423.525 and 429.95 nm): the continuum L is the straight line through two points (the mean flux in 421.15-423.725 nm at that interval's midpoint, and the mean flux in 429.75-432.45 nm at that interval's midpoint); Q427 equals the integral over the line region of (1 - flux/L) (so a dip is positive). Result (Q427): -0.29 nm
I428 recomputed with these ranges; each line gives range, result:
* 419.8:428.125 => 7.22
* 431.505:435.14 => 4.55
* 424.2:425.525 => 7.19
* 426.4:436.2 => 5.79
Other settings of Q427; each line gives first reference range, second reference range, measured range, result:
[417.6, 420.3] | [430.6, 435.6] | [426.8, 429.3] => -0.498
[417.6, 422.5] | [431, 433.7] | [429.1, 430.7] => -0.218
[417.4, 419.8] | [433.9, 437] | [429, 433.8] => -0.344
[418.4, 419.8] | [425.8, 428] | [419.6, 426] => -0.074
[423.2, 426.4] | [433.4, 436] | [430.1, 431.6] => -0.299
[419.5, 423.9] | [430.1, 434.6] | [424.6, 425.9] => -0.120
